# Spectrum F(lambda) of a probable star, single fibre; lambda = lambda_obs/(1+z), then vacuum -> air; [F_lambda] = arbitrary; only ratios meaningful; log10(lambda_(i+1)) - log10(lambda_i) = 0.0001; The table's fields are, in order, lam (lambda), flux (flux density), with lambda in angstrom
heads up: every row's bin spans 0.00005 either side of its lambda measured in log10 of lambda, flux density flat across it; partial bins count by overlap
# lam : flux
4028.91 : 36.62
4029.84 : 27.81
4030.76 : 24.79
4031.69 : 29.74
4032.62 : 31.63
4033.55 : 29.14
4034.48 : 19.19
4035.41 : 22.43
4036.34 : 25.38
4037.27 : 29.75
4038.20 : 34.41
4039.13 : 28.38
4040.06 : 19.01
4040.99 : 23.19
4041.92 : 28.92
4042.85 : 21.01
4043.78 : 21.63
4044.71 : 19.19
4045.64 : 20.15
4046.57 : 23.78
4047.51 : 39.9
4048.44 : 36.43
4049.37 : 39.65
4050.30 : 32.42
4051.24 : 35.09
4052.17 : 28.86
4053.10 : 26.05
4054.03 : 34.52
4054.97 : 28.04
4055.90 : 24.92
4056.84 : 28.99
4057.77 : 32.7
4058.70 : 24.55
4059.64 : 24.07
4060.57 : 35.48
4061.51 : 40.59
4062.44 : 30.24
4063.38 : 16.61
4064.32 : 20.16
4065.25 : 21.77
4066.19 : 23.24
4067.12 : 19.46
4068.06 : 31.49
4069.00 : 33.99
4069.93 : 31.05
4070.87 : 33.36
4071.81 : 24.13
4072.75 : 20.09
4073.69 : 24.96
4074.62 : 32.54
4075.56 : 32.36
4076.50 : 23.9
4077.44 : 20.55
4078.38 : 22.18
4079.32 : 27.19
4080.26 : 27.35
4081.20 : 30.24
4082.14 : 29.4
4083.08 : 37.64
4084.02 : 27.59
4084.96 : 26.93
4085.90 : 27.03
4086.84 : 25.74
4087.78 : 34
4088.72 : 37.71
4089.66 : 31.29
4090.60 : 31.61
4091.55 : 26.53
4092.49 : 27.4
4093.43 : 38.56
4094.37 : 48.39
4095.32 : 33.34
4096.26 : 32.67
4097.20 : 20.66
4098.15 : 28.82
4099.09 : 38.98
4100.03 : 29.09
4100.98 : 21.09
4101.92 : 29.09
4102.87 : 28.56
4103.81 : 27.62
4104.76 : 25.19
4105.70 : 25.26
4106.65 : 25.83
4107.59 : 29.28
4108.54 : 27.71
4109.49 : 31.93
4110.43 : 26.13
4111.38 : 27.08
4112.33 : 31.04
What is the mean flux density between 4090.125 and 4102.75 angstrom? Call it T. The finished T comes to 31.2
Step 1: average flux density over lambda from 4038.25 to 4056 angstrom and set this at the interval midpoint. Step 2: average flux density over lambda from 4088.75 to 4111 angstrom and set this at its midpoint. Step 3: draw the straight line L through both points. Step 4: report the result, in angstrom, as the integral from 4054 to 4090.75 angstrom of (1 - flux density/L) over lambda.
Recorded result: 1.1 angstrom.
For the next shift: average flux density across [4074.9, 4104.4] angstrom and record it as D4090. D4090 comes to 29.8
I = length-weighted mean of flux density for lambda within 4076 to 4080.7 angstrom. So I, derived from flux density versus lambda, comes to 24.2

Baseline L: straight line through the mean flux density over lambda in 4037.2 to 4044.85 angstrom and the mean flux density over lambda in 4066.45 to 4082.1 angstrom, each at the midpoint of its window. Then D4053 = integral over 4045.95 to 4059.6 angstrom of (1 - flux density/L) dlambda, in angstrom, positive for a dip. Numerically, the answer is -2.6 angstrom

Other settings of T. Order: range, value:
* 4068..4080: 27.4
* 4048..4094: 29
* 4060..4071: 27.9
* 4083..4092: 30.3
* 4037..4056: 28.4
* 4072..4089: 28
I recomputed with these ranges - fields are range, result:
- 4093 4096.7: 38.3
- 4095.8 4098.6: 27.3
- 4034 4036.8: 22.3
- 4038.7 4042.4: 24.8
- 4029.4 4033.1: 28.5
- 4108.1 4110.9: 28.6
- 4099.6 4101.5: 25.1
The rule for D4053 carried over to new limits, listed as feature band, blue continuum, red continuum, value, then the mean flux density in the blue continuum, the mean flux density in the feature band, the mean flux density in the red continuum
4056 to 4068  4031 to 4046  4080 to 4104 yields 0.4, 25.2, 26.6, 30.7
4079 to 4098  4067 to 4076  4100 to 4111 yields -2.2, 28.7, 31.1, 27.1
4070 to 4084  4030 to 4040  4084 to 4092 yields 0.8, 27.2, 27.6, 30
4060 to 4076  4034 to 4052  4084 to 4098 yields 0.9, 27.4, 27.7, 31.4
